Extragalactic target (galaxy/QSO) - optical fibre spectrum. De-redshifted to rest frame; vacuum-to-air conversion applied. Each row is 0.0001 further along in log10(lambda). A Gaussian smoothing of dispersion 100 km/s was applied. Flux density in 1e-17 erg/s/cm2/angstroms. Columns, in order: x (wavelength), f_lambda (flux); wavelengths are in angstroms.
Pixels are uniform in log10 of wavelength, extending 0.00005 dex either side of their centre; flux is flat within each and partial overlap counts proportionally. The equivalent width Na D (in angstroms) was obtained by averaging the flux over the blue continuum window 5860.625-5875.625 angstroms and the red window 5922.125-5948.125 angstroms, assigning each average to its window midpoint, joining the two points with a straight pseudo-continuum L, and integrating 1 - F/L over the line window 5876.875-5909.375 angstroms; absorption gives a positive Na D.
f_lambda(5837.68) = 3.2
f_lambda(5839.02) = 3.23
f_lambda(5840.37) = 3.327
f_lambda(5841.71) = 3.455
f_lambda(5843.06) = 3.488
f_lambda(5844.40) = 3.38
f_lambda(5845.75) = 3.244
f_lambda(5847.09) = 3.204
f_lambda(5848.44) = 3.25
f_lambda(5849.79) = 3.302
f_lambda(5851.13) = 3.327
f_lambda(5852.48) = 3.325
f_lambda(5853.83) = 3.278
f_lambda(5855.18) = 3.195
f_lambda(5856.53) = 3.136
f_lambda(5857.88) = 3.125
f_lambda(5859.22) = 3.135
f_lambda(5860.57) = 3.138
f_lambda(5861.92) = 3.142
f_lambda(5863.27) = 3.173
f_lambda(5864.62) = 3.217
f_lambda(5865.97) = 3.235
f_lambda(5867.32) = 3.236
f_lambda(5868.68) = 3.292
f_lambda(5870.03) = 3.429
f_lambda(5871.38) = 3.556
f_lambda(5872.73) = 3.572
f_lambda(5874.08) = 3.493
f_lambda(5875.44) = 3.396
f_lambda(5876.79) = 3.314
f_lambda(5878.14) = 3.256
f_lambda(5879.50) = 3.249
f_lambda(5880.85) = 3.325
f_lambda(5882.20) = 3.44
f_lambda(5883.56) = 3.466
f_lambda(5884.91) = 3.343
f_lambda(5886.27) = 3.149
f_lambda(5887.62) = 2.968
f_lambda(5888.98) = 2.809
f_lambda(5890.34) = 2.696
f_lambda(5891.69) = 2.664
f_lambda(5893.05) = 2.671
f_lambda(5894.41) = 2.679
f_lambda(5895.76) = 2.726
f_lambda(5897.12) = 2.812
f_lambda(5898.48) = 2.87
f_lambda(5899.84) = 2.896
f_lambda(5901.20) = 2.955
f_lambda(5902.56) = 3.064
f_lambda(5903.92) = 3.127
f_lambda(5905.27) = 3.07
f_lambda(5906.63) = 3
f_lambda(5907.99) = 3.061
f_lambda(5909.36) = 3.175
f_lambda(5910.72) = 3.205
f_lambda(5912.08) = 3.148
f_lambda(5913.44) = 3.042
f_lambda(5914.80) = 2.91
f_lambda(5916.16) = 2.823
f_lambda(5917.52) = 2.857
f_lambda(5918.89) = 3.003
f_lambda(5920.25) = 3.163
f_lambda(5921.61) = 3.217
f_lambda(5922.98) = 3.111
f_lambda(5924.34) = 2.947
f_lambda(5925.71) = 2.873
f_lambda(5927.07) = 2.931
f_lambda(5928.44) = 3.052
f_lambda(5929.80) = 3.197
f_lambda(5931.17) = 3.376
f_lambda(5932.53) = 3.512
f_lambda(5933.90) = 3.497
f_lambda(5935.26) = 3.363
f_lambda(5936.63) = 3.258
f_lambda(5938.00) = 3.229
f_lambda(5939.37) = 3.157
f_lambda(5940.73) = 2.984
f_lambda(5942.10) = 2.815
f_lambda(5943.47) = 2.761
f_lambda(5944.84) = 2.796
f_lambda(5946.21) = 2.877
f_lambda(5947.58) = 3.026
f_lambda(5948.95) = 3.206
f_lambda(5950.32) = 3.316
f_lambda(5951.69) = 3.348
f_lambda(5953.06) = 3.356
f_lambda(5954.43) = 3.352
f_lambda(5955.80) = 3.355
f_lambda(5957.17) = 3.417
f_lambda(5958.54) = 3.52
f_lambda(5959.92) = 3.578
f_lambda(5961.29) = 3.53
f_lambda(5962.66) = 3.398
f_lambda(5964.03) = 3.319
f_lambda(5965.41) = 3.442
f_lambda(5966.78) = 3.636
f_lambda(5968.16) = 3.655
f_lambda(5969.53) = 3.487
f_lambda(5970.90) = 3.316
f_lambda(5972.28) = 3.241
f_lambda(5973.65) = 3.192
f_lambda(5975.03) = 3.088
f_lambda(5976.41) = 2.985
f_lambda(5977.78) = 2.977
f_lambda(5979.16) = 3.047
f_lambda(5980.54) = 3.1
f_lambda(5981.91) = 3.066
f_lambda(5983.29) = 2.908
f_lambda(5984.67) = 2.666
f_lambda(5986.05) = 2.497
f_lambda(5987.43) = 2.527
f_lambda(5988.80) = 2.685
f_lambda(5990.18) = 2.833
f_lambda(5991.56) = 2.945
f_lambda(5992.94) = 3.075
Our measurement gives 2.2 angstroms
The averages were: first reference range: 3.33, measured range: 3.02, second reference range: 3.09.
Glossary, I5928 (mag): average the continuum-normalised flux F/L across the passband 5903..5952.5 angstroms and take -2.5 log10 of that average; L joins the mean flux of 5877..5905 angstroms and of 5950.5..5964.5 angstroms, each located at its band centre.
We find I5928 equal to 0.05 mag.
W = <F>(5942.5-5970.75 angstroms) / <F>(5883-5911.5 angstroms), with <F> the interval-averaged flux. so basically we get 1.12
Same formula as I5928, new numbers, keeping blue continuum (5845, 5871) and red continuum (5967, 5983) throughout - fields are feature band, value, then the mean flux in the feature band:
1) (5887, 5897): 0.17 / 2.75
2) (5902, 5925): 0.06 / 3.06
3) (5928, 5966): -0.01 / 3.25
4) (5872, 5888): -0.04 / 3.34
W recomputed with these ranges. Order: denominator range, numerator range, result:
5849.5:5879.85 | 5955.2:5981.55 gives 1.01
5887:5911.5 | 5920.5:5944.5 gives 1.07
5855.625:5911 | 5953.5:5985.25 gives 1.05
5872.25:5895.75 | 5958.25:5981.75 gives 1.06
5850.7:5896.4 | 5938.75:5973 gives 1.03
